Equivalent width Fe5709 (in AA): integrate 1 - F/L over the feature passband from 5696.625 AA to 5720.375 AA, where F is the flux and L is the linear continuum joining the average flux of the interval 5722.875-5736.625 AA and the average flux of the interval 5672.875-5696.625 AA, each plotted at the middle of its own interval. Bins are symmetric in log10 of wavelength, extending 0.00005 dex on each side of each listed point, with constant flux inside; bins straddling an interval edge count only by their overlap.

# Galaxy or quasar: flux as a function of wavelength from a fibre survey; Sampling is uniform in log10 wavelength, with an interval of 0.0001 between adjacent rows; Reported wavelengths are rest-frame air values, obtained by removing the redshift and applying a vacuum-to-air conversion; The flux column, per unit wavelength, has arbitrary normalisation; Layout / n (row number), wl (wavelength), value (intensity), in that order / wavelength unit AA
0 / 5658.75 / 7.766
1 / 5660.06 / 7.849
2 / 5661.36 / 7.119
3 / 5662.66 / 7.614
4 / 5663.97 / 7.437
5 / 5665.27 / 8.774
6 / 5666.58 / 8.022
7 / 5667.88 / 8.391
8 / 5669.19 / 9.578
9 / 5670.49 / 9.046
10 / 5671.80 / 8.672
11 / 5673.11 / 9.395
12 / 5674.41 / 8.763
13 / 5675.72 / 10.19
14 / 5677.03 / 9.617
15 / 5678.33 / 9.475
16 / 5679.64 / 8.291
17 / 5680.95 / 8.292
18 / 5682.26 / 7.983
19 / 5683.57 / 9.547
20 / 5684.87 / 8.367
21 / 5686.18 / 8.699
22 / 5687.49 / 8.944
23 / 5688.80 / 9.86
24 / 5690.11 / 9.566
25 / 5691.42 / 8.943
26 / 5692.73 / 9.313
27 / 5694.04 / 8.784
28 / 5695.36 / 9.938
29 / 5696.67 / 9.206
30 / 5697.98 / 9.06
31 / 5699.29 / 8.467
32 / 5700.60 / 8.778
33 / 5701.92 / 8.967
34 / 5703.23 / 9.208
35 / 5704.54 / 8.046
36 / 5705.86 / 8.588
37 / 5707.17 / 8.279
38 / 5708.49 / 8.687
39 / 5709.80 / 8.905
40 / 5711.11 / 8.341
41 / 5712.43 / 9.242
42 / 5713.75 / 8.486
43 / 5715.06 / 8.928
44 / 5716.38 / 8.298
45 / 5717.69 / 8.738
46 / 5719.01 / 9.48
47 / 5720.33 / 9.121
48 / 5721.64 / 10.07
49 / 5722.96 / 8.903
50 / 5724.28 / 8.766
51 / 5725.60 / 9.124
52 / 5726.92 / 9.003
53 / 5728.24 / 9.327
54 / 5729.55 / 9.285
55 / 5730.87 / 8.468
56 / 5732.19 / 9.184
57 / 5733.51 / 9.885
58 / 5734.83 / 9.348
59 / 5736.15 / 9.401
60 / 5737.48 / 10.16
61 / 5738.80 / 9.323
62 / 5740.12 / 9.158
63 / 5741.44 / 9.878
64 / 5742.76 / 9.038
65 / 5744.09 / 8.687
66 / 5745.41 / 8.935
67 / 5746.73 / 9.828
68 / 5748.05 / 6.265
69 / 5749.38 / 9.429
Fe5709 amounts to 0.98 AA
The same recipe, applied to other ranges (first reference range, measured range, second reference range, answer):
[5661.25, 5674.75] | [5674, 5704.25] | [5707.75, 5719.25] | -1.5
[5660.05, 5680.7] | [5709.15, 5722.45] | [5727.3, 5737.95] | 0.3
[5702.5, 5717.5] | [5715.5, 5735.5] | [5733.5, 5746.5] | -0.2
